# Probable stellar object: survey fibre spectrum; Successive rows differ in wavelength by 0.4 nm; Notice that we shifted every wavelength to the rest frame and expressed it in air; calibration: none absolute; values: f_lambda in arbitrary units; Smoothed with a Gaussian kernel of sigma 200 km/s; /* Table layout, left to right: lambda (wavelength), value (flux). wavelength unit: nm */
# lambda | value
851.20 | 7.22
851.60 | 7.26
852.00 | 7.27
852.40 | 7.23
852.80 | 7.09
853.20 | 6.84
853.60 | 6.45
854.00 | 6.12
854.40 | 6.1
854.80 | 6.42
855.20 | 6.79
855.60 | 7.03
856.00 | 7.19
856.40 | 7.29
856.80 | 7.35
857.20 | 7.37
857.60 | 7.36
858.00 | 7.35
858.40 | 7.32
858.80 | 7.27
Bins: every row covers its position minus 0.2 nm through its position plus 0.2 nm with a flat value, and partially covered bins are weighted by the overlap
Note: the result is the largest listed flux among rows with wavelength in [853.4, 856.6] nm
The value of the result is 7.29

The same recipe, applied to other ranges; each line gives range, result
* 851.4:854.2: 7.27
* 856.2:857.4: 7.37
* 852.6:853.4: 7.09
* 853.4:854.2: 6.45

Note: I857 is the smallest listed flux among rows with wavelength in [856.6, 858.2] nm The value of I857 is 7.35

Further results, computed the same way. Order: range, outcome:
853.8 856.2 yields 6.1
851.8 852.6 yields 7.23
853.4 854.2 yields 6.12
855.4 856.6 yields 7.03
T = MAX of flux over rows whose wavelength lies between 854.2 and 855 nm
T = 6.42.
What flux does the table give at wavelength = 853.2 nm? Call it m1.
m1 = 6.84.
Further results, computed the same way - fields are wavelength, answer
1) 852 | 7.27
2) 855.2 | 6.79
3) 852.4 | 7.23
